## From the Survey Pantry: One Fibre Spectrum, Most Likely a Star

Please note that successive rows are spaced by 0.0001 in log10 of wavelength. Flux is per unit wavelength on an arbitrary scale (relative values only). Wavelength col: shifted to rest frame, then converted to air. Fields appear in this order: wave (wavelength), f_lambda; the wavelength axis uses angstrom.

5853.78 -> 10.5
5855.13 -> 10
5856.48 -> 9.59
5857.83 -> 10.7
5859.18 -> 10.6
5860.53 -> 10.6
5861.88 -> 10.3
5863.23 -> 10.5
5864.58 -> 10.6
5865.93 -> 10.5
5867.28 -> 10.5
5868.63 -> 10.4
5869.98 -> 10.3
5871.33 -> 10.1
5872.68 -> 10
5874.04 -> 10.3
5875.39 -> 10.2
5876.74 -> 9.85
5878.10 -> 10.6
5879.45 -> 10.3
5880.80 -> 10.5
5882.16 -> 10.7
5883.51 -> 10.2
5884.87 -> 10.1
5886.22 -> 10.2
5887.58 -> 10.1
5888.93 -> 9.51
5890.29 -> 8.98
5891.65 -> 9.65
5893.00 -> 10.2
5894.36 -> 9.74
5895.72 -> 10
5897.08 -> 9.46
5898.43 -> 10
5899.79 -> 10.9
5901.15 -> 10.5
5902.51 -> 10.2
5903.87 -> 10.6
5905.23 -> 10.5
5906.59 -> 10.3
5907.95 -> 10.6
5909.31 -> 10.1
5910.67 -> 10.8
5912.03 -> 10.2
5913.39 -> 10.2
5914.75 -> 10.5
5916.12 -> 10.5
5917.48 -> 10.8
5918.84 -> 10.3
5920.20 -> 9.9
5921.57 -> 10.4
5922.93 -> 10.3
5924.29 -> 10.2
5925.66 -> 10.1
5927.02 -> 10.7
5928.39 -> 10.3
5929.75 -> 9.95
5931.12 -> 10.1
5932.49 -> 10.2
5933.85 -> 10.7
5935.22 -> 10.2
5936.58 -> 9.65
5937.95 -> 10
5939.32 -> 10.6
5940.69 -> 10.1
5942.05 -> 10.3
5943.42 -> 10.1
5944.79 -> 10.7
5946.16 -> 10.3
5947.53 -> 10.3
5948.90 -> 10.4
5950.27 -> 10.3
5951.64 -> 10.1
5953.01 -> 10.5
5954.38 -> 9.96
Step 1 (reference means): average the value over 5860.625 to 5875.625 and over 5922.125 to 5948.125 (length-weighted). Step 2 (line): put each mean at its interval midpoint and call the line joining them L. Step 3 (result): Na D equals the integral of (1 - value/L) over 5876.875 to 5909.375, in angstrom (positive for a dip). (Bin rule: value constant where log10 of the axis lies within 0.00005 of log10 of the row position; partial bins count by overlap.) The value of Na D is 0.49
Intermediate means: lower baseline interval 10.4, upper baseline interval 10.3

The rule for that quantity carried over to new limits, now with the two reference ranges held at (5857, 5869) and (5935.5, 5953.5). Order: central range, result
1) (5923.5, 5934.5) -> 0.03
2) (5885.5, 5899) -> 0.83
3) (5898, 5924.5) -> -0.09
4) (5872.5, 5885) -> 0.20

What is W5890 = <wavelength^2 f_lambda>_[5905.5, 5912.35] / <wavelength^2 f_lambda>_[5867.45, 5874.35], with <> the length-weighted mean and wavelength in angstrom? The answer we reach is 1.0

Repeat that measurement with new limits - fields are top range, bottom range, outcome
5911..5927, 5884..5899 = 1.06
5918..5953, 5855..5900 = 1.03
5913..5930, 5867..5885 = 1.02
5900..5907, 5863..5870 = 1.01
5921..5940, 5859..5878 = 1.01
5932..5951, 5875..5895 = 1.04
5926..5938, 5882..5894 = 1.04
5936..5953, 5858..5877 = 1.02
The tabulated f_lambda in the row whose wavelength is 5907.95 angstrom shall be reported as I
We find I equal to 10.6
